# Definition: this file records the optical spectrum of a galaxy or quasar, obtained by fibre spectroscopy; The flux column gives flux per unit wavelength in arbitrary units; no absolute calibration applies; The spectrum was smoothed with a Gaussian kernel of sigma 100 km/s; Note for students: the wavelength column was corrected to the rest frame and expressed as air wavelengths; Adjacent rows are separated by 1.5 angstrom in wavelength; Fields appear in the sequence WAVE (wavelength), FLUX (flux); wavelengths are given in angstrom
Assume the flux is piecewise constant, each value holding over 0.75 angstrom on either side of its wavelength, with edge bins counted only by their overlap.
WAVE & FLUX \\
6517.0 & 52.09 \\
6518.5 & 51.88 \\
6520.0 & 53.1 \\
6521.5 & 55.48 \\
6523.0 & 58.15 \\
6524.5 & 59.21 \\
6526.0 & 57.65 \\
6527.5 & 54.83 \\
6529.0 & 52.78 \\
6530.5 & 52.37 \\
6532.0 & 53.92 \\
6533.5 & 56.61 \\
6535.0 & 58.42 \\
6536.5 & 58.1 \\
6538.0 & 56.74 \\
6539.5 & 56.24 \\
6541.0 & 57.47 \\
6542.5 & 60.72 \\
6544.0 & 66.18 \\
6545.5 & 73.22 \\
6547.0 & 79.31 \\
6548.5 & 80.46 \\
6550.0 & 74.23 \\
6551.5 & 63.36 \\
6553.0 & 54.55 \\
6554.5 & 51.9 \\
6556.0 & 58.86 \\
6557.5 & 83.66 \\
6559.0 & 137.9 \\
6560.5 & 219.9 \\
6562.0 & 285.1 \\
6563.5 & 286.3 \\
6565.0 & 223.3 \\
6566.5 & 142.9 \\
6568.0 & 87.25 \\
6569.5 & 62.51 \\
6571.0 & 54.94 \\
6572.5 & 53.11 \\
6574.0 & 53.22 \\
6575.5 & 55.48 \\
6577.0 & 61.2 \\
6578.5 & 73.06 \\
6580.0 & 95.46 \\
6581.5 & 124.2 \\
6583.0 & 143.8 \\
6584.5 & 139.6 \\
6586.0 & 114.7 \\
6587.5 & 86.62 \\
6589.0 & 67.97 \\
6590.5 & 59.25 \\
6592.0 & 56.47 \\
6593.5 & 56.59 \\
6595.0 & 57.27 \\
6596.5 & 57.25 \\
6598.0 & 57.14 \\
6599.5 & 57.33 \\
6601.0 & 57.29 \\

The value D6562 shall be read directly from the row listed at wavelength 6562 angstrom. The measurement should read 285.1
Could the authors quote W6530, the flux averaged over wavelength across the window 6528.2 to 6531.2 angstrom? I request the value 52.6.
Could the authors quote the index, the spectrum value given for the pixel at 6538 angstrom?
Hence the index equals 56.74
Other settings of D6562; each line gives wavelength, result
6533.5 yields 56.61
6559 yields 137.9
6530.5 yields 52.37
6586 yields 114.7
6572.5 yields 53.11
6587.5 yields 86.62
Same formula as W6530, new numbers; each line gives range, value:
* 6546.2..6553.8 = 70.3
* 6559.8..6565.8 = 253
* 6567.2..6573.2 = 65.2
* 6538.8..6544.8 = 60.3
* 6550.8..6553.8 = 58.8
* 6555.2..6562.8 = 157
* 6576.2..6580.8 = 76.9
